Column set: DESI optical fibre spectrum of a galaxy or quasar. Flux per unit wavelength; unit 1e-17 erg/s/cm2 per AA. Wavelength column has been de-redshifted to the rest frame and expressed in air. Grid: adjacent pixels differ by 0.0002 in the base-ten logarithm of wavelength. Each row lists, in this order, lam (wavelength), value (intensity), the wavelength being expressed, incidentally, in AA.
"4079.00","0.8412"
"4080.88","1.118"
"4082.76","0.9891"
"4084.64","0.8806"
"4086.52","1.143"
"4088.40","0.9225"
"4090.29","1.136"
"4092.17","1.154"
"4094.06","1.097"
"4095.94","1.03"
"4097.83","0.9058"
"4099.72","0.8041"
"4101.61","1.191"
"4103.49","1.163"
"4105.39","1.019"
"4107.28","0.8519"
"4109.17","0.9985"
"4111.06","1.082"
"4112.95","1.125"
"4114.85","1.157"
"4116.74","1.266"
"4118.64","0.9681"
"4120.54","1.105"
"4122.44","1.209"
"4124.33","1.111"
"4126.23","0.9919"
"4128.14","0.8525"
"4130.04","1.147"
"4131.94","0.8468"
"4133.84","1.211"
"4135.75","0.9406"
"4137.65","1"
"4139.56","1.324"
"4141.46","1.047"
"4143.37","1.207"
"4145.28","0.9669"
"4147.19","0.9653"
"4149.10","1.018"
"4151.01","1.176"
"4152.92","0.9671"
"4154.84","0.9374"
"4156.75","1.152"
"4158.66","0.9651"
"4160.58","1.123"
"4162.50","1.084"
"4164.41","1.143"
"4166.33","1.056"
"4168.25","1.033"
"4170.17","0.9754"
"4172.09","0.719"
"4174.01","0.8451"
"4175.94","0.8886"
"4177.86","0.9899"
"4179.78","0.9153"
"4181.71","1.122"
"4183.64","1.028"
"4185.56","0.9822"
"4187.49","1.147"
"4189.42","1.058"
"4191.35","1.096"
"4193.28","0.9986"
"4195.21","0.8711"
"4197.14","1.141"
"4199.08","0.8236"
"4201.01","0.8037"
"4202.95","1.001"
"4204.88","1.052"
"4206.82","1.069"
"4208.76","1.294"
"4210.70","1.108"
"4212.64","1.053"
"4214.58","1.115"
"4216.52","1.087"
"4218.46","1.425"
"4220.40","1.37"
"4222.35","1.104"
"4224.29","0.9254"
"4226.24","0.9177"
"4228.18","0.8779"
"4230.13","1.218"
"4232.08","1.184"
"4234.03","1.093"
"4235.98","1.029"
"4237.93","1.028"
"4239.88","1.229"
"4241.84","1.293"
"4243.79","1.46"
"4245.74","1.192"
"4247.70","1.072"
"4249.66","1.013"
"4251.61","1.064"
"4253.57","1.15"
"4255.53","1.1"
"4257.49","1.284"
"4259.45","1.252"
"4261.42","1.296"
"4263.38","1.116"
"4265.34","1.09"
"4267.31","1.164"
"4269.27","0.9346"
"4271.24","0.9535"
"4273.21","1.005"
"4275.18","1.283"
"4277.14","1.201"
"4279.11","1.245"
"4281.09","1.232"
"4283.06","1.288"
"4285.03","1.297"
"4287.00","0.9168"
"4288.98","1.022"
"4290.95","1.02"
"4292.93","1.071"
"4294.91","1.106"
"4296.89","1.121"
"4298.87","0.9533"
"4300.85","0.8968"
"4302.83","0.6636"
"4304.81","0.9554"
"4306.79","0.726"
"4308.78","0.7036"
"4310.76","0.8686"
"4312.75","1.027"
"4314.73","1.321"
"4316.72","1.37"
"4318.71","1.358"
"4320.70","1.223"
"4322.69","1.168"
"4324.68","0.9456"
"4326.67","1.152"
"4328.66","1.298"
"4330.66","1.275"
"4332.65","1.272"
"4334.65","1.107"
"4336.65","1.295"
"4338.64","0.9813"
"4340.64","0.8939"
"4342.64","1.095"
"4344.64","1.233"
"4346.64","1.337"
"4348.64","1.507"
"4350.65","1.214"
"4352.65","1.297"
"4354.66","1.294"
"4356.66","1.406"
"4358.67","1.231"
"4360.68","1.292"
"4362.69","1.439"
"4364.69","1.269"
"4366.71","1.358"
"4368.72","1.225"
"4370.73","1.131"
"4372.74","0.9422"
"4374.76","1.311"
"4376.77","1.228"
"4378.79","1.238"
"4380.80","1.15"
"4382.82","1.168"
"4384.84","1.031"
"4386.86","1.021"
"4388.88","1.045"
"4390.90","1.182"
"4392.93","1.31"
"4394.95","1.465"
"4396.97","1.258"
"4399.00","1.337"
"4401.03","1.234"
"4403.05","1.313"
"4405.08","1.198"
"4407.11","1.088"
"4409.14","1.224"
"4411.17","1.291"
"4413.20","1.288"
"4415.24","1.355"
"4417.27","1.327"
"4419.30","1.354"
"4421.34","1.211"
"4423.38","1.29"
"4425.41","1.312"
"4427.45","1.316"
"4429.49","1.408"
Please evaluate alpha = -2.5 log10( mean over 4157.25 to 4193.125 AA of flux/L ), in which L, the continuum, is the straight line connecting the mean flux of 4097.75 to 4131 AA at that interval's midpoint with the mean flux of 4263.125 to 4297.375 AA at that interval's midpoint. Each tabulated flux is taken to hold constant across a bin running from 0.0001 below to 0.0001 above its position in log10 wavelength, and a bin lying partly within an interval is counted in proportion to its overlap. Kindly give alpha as 0.07 mag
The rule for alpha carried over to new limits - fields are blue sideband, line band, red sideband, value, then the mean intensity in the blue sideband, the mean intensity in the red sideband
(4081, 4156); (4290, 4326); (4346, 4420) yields 0.16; 1.05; 1.25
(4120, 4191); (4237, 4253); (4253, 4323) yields -0.09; 1.03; 1.09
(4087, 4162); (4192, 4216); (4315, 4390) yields 0.08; 1.06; 1.21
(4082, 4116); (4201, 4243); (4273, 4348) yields -0.03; 1.04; 1.11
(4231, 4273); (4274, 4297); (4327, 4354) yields 0.02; 1.14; 1.22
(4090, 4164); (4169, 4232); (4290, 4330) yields 0.02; 1.06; 1.05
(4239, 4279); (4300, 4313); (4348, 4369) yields 0.44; 1.16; 1.32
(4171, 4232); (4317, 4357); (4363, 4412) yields -0.05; 1.04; 1.21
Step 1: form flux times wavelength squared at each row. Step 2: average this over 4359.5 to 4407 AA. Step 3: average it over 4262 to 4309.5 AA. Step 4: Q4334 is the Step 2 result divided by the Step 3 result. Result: 1.2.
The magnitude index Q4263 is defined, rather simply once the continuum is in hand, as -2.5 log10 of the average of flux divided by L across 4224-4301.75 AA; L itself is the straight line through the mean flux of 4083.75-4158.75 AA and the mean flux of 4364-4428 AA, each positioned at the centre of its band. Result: 0.03 mag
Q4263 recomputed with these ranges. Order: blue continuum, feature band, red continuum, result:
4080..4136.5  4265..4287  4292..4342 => -0.08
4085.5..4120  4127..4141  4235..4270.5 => 0.03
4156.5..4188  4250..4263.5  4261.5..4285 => -0.05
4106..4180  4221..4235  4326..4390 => 0.05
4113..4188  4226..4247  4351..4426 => -0.03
